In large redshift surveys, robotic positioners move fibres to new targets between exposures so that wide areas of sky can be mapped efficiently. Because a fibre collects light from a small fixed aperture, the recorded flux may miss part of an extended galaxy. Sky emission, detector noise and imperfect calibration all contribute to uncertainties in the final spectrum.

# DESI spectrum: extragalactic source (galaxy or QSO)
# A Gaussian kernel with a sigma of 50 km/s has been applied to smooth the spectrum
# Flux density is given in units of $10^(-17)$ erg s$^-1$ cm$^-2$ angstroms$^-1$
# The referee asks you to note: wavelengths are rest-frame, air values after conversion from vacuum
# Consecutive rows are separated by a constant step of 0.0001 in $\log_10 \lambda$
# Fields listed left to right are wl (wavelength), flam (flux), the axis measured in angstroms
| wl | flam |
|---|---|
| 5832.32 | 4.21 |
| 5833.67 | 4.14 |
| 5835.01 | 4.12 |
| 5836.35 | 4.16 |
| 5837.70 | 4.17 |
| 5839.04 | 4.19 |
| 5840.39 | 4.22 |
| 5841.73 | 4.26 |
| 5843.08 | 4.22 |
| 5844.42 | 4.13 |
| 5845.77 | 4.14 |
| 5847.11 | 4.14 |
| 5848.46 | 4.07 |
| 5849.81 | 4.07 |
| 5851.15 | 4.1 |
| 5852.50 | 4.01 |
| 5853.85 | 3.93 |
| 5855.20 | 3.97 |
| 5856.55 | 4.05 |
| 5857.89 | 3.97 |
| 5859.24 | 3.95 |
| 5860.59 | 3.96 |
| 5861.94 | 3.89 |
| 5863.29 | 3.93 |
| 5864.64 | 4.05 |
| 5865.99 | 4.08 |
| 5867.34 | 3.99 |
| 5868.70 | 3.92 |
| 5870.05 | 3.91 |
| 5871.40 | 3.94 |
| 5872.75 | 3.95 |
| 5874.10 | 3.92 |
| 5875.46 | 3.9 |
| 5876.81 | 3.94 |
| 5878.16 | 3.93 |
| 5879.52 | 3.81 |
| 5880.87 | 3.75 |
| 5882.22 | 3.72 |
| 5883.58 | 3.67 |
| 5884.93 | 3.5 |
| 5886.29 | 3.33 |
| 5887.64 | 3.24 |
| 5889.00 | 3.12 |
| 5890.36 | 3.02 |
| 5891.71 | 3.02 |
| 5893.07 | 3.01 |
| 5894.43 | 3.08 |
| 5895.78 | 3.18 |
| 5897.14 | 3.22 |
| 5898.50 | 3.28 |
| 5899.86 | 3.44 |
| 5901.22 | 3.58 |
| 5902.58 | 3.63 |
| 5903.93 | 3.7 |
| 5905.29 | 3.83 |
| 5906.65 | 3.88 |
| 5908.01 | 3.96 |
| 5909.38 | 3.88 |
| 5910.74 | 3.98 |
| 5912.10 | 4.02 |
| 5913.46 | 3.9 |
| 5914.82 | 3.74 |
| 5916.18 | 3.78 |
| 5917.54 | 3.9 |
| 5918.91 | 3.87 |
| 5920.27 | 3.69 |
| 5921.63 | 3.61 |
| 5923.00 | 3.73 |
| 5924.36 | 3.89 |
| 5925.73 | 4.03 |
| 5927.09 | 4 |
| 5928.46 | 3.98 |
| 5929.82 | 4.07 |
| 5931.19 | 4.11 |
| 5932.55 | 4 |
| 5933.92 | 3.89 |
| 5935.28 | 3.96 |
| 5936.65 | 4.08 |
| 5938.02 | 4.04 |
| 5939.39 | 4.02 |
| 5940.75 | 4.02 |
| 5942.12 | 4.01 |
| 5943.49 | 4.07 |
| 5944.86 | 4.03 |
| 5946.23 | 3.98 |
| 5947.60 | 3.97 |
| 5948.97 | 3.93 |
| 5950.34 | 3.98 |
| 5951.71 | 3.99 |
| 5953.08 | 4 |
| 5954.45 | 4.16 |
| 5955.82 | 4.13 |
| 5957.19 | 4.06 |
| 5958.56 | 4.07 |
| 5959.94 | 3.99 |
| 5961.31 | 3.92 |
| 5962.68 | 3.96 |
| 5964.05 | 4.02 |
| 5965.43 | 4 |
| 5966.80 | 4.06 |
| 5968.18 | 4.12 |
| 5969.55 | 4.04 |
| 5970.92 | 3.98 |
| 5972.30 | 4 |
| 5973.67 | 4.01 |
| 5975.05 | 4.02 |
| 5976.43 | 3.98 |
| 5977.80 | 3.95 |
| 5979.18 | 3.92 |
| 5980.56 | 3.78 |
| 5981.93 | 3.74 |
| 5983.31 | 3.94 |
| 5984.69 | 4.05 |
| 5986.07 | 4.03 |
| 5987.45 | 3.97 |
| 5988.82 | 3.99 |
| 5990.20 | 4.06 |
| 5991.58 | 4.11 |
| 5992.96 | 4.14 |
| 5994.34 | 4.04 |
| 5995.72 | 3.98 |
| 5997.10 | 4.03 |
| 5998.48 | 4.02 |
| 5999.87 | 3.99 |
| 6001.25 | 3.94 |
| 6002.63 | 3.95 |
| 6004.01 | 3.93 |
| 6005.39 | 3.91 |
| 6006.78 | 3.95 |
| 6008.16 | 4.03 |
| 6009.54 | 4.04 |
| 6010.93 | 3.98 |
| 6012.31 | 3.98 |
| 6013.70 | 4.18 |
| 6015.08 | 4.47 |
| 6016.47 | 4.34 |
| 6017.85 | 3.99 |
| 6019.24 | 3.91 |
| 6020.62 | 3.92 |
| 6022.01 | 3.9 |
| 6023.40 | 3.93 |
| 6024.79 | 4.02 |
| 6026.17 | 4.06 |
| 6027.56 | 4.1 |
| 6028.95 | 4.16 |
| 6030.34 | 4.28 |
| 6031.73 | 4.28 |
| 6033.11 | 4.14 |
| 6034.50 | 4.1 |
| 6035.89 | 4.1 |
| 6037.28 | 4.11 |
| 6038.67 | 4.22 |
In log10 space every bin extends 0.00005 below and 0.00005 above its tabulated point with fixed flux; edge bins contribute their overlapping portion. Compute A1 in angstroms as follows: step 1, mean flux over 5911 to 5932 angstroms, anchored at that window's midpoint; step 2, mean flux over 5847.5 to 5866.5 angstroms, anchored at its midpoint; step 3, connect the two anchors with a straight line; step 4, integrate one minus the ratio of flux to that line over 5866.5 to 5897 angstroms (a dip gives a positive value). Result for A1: 2.9 angstroms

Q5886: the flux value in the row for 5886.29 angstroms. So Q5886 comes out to 3.33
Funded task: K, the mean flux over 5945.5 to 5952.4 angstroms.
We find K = 3.97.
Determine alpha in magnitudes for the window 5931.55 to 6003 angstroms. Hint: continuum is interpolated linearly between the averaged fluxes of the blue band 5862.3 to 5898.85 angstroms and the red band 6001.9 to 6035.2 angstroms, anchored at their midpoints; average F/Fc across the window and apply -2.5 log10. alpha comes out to -0.03 mag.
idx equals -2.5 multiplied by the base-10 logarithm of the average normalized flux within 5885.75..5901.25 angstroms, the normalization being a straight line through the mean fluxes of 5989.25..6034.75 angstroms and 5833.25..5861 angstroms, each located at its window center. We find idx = 0.27 mag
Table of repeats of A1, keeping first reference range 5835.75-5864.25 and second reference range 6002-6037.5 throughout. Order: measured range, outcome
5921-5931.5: 0.4 angstroms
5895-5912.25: 1.8 angstroms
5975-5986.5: 0.4 angstroms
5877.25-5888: 1.1 angstroms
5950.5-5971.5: 0.2 angstroms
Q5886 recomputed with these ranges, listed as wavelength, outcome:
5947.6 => 3.97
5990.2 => 4.06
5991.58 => 4.11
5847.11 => 4.14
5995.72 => 3.98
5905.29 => 3.83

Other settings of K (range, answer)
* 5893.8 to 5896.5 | 3.14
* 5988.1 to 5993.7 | 4.08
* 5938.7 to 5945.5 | 4.03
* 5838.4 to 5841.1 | 4.21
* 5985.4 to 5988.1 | 4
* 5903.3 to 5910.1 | 3.85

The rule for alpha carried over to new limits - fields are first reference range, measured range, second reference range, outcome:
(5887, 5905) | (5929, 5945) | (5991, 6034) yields -0.14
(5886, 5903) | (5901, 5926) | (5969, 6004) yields -0.13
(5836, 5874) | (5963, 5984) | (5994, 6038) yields 0.02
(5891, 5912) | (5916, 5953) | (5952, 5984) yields -0.05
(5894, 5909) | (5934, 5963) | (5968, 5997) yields -0.06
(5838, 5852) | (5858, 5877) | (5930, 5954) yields 0.05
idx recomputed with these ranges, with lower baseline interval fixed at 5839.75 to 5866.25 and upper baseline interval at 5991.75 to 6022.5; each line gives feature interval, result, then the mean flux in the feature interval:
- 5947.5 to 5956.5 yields 0.00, 4.03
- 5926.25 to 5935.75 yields 0.01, 4.01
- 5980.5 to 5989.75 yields 0.02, 3.95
